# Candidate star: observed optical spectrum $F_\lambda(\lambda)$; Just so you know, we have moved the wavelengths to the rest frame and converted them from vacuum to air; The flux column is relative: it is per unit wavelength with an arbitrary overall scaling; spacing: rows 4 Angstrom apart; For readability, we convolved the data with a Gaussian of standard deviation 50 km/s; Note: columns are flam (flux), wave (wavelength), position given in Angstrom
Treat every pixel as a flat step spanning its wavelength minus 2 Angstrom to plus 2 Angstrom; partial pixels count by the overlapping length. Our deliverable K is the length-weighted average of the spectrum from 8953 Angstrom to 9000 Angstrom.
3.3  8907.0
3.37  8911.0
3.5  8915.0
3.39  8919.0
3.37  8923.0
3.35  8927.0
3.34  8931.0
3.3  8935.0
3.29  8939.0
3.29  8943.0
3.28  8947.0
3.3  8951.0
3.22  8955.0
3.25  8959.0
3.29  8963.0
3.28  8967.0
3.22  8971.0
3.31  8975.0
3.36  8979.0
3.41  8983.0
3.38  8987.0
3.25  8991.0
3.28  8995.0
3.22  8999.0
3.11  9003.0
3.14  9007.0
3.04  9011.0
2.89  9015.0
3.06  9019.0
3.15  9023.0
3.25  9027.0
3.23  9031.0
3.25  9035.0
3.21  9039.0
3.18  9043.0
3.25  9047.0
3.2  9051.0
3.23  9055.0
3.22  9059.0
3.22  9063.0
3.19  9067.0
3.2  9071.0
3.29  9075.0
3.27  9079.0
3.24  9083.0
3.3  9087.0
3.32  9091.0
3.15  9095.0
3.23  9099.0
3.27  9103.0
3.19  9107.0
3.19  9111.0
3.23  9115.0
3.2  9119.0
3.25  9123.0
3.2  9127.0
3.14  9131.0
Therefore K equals 3.29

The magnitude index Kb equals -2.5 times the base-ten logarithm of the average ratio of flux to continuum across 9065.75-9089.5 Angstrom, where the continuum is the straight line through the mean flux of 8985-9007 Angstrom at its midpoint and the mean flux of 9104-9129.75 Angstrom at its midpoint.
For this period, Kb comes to -0.01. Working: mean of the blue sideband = 3.24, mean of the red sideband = 3.21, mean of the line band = 3.25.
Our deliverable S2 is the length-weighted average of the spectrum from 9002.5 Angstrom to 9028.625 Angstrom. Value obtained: 3.09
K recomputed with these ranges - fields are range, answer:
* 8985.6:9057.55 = 3.18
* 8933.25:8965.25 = 3.28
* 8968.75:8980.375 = 3.29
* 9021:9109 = 3.23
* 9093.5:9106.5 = 3.22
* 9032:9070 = 3.22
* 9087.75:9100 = 3.24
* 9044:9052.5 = 3.22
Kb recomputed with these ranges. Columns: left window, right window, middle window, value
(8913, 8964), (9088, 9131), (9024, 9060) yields 0.01 mag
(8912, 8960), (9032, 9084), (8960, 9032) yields 0.02 mag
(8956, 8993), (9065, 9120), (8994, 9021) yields 0.06 mag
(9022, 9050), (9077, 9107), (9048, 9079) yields 0.00 mag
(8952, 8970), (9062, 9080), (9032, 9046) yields 0.01 mag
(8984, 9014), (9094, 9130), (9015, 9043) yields 0.01 mag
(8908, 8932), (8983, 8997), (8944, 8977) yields 0.03 mag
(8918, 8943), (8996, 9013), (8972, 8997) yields -0.05 mag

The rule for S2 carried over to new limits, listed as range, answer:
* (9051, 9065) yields 3.22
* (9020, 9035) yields 3.21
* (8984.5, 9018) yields 3.16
